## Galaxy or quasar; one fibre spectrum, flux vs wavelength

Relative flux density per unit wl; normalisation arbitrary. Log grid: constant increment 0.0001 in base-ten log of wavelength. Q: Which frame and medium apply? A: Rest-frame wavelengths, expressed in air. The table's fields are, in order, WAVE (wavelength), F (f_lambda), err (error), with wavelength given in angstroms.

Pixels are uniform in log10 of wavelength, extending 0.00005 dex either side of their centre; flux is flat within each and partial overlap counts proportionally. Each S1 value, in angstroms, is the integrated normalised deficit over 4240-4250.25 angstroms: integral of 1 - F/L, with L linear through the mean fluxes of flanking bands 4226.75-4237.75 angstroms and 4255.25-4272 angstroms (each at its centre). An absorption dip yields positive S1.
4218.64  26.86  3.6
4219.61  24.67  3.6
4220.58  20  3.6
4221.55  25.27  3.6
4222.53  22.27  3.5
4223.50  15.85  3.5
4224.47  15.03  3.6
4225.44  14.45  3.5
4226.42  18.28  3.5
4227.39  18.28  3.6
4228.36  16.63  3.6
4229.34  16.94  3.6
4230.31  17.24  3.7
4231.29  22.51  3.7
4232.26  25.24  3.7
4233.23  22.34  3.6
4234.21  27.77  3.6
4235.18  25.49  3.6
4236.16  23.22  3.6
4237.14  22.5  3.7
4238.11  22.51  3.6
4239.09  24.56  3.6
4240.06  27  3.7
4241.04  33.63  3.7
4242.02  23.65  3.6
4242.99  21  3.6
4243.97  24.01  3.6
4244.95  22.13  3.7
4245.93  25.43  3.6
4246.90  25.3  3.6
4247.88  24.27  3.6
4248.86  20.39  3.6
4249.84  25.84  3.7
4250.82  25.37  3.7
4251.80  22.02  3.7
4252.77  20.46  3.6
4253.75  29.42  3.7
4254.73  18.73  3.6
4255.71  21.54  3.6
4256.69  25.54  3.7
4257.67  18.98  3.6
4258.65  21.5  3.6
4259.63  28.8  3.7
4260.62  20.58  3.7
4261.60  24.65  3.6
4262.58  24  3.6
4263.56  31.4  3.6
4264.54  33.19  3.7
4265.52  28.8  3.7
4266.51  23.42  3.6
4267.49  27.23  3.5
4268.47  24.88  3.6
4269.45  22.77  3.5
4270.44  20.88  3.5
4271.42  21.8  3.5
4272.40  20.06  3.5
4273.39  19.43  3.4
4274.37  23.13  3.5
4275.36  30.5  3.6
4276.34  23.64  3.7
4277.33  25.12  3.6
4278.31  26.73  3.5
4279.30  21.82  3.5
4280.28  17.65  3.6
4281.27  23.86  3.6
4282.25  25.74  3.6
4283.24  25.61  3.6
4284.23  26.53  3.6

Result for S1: -0.8 angstroms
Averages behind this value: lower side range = 21.6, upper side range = 24.7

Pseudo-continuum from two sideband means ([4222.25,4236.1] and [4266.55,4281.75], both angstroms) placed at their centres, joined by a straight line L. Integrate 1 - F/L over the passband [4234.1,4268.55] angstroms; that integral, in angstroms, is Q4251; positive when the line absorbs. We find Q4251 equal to -4.9 angstroms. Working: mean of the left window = 20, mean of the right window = 23.3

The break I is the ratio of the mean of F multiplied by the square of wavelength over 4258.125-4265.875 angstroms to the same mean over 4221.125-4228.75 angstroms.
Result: 1.48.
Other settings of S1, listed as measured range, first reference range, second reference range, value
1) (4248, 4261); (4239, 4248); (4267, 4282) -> 0.77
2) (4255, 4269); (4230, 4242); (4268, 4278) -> -0.92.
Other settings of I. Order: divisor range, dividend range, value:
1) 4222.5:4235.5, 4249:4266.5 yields 1.26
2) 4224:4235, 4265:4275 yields 1.21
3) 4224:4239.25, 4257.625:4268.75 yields 1.27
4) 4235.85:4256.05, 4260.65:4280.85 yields 1.03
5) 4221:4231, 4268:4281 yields 1.30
